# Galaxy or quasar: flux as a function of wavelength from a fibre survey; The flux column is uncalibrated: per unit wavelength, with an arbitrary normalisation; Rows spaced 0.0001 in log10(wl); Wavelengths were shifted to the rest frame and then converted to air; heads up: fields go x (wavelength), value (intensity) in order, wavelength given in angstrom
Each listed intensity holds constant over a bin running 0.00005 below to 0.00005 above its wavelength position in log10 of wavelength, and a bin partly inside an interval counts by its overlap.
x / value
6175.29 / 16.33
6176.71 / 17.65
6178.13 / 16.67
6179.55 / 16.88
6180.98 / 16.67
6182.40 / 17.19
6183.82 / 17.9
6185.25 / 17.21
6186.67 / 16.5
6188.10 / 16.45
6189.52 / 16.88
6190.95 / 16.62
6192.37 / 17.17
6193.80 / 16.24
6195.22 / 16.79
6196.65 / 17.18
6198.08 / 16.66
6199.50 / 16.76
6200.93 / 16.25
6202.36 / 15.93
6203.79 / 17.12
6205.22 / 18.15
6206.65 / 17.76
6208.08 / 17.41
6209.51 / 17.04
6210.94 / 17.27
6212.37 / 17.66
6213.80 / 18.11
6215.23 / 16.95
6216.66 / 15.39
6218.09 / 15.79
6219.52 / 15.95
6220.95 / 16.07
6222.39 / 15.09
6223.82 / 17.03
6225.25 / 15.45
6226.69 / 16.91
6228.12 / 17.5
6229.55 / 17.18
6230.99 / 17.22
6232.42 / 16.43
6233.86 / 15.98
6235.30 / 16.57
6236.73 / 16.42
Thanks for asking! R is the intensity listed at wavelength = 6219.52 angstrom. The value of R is 15.95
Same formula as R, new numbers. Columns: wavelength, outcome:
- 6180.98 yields 16.67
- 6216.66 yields 15.39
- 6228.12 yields 17.5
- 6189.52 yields 16.88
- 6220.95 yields 16.07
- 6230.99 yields 17.22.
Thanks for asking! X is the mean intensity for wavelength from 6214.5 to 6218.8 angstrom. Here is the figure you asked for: 16.1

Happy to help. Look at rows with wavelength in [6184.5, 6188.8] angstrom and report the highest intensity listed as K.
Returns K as 17.21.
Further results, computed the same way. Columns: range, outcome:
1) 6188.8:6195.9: 17.17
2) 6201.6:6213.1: 18.15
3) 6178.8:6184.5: 17.9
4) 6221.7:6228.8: 17.5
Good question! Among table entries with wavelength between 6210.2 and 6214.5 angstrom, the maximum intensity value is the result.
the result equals 18.11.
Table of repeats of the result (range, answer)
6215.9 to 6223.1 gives 16.07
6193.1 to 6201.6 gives 17.18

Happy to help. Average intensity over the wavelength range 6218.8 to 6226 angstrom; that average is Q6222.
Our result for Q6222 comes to 15.9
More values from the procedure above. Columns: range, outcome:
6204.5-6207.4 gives 17.9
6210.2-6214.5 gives 17.7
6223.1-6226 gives 16.2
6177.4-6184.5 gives 17.1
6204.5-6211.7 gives 17.5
